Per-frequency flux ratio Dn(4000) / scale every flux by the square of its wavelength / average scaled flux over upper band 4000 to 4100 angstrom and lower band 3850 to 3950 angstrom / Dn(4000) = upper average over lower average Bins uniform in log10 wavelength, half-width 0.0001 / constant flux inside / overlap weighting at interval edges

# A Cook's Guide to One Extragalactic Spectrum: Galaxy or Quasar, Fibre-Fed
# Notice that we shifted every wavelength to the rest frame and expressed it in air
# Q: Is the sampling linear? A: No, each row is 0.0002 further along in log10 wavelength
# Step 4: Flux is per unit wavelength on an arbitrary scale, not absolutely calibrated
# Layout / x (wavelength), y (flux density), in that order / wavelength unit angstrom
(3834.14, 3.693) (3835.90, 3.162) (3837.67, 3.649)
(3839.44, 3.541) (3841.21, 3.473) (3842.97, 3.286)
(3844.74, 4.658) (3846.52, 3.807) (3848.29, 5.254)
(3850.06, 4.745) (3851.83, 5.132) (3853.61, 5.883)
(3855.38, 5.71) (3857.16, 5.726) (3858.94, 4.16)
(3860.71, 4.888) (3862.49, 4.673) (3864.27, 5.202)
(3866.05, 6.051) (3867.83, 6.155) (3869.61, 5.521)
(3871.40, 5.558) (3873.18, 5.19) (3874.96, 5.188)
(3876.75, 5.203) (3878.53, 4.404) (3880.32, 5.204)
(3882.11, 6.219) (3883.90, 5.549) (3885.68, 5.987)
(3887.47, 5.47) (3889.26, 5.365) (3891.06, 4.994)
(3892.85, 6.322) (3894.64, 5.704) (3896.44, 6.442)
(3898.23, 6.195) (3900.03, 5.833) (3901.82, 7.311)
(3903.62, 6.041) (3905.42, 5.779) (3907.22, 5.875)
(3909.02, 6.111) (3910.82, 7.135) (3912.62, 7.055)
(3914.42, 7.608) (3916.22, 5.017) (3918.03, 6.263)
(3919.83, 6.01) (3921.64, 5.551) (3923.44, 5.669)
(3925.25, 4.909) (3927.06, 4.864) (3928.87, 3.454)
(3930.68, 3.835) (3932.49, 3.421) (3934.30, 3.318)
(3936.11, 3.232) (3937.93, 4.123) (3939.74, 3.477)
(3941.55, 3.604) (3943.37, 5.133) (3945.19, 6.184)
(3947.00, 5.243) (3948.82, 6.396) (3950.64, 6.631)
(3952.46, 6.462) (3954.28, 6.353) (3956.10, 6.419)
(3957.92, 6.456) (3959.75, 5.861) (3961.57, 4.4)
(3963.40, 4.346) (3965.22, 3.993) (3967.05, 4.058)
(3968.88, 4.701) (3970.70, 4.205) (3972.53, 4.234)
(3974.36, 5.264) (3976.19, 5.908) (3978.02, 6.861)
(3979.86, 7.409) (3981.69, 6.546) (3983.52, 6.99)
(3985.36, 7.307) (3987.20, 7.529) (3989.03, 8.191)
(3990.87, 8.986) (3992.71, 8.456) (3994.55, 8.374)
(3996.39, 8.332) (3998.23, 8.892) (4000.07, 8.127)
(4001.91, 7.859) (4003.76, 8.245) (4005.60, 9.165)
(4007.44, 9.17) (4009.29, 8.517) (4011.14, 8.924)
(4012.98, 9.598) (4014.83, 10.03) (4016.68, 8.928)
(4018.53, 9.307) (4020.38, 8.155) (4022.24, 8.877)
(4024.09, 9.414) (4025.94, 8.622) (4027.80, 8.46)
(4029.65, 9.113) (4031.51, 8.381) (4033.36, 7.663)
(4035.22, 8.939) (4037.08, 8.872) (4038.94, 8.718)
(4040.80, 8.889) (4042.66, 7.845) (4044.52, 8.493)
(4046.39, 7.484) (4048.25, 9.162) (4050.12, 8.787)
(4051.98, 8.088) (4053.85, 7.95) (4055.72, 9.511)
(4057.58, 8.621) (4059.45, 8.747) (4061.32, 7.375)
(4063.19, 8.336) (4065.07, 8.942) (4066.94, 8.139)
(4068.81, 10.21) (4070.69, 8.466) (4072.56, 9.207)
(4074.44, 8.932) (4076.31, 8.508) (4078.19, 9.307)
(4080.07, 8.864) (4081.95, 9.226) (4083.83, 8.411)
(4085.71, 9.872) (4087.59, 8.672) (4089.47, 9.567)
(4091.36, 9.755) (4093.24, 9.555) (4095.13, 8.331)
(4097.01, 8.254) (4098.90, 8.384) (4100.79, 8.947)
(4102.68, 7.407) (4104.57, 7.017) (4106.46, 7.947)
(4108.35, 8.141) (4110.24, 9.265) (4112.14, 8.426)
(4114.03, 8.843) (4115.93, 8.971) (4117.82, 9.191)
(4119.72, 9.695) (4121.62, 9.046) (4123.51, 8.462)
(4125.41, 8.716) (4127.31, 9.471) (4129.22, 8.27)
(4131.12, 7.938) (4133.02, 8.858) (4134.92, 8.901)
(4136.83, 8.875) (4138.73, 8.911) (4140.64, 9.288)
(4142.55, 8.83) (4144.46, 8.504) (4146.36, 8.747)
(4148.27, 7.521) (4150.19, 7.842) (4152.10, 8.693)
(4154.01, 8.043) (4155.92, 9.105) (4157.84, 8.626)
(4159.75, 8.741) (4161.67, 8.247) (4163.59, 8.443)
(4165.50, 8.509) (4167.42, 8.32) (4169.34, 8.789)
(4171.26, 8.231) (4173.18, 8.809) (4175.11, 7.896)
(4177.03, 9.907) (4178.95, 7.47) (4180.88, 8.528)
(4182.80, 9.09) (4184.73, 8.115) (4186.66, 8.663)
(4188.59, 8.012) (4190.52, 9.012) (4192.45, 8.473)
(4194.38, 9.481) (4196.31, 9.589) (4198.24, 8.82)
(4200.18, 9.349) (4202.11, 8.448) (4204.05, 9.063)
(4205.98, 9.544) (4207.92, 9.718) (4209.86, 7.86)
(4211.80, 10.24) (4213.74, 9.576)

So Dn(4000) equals 1.76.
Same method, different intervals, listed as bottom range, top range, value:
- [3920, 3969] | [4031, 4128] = 1.89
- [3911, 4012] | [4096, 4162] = 1.51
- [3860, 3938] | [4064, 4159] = 1.78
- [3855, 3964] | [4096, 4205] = 1.78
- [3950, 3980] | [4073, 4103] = 1.74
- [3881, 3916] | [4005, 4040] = 1.54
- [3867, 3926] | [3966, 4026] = 1.39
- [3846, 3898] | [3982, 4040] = 1.70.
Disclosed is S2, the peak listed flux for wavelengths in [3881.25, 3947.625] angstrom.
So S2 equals 7.608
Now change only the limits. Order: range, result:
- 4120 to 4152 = 9.471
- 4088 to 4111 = 9.755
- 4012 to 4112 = 10.21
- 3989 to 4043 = 10.03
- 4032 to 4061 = 9.511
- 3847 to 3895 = 6.322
